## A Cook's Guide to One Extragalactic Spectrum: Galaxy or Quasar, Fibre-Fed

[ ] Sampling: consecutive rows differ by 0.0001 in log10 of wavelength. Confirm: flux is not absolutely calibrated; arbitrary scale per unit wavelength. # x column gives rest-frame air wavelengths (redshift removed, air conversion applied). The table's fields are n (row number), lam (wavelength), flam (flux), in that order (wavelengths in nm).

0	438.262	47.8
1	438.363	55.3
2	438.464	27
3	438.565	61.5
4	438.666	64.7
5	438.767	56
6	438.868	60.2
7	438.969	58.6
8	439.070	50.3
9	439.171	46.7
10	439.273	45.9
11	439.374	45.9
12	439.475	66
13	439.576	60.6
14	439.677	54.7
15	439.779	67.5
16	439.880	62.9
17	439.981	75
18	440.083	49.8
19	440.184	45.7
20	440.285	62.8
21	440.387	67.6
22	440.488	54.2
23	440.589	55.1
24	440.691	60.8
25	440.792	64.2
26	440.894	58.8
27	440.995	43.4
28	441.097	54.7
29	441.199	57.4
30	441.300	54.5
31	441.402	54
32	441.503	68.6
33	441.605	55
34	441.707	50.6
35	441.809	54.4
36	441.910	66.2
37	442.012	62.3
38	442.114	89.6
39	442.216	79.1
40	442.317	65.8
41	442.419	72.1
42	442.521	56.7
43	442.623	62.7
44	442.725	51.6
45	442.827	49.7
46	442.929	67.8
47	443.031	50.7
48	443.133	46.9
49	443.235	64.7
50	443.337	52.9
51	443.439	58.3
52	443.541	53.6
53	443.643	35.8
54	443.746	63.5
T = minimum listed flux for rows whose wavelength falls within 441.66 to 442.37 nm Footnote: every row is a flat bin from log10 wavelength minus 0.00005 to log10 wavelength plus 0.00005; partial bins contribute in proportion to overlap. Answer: 50.6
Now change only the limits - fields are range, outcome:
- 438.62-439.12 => 50.3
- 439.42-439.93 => 54.7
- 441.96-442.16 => 62.3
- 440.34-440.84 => 54.2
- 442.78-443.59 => 46.9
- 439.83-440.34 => 45.7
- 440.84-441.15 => 43.4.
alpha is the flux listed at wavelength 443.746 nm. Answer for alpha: 63.5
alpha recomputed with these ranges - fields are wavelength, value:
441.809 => 54.4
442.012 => 62.3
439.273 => 45.9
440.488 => 54.2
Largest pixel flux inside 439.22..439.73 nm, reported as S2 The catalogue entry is 66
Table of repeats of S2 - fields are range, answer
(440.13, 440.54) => 67.6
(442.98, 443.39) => 64.7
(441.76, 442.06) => 66.2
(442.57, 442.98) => 67.8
